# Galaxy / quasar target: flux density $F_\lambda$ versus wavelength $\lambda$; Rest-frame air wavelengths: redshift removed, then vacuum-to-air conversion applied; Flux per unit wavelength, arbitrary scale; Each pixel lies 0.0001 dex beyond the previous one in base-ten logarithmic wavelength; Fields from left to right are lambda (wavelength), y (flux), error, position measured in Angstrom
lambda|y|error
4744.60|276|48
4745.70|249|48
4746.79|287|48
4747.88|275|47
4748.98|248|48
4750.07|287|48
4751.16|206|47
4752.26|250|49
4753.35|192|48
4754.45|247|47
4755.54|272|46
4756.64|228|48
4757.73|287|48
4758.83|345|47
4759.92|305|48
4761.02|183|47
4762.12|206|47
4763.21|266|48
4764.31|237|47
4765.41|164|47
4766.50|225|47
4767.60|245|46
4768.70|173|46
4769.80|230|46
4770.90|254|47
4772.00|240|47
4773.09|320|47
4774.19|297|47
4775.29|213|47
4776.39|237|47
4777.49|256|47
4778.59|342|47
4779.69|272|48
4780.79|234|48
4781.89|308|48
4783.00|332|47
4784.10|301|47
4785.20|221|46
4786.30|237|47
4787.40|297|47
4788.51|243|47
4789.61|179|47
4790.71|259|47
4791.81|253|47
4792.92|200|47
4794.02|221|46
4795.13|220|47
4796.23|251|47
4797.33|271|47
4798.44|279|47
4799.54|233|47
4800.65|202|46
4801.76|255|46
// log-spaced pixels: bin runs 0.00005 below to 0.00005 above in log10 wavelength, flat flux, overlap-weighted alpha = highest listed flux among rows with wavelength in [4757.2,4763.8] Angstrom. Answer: 345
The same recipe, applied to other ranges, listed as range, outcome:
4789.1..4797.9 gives 271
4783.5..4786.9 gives 301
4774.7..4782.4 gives 342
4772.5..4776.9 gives 320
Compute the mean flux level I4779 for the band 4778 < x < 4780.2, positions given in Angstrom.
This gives 307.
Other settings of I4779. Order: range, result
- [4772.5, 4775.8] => 278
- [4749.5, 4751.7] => 247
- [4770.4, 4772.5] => 247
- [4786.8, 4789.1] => 267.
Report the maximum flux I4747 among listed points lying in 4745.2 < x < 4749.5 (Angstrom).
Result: 287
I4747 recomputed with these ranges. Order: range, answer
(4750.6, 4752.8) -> 250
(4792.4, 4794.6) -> 221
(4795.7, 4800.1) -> 279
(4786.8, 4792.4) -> 297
